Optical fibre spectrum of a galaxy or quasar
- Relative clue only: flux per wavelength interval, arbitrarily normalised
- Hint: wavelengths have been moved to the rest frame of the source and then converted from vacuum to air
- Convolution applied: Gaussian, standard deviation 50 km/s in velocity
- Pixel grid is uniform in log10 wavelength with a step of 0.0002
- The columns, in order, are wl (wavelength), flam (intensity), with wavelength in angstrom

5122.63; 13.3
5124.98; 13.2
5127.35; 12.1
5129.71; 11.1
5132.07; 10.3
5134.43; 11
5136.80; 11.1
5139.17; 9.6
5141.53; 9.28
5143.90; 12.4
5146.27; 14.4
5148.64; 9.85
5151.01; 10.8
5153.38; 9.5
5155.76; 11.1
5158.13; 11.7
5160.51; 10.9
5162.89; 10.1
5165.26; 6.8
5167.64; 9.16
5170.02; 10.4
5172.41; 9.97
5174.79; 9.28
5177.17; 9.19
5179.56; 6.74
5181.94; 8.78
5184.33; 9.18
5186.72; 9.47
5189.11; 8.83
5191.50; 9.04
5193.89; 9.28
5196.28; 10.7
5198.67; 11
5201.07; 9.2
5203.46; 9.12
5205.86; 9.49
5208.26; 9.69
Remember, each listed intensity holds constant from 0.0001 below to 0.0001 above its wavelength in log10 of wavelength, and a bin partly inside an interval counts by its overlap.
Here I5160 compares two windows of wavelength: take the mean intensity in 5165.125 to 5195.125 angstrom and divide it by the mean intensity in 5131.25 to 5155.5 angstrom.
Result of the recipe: 0.83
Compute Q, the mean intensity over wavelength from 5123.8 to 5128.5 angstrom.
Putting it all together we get 12.7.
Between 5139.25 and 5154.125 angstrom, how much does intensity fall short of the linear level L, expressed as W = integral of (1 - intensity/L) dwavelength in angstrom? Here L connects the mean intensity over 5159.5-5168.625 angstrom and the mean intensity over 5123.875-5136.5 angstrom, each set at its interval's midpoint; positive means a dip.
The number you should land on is -0.9 angstrom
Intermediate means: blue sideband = 11.5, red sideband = 9.21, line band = 11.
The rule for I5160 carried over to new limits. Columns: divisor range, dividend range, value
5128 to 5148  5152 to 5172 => 0.89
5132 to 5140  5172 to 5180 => 0.84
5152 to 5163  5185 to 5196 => 0.87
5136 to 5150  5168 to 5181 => 0.82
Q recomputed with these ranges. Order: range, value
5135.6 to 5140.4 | 10.3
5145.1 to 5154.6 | 11.1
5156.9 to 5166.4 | 9.9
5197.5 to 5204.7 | 9.76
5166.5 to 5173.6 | 9.84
